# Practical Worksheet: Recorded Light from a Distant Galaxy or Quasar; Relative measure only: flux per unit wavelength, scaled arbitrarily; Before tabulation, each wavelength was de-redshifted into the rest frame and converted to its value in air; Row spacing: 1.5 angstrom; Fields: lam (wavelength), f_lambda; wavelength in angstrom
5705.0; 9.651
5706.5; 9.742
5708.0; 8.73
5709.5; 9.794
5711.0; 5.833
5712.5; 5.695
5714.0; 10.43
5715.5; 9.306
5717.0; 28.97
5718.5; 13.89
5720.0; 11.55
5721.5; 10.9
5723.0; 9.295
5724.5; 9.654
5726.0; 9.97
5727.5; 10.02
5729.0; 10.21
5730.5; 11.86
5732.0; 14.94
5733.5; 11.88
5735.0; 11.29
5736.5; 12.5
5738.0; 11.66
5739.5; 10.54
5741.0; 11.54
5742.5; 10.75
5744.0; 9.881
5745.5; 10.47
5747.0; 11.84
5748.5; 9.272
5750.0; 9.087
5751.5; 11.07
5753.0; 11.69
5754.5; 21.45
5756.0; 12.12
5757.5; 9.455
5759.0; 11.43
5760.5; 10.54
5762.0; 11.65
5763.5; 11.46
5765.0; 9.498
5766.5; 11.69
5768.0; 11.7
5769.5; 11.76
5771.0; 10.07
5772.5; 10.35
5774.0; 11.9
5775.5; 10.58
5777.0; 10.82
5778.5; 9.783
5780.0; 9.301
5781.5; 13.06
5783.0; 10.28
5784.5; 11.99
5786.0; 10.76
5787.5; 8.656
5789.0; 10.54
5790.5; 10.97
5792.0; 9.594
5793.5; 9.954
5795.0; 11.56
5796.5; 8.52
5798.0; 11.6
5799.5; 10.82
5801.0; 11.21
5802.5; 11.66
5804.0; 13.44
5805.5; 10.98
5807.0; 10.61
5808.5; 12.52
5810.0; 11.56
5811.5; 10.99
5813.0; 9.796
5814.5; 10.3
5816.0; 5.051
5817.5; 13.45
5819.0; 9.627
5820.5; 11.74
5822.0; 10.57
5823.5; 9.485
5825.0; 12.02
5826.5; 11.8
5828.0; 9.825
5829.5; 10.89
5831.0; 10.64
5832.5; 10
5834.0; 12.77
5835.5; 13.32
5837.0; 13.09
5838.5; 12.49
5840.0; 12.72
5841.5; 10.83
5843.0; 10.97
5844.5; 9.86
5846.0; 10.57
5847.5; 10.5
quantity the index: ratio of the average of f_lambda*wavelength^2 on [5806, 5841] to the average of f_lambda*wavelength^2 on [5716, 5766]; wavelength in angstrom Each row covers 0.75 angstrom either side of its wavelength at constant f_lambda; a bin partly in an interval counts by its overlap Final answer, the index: 1.0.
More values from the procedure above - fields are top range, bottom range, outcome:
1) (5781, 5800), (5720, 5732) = 1.02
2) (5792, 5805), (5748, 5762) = 0.94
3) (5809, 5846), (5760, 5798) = 1.05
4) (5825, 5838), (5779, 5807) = 1.09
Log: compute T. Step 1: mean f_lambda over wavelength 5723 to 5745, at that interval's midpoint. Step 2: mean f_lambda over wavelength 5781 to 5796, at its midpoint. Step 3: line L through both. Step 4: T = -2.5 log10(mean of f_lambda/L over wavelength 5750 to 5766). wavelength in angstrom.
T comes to -0.09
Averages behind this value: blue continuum 11.1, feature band 11.9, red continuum 10.7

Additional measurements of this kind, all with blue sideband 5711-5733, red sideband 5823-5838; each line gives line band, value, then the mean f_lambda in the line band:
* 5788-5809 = 0.05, 11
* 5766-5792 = 0.07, 10.8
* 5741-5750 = 0.12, 10.4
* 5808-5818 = 0.11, 10.4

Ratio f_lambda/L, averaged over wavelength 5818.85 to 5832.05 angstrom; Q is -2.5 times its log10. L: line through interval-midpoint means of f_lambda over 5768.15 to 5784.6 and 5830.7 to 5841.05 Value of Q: 0.11 mag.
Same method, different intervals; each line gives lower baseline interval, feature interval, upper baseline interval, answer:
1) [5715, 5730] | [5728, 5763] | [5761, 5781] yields 0.01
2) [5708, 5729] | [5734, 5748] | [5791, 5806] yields -0.01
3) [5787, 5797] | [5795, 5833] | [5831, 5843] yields 0.02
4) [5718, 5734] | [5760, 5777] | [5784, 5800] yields -0.03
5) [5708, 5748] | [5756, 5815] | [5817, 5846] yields 0.04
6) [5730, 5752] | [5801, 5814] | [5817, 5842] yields 0.00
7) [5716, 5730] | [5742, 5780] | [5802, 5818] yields 0.07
